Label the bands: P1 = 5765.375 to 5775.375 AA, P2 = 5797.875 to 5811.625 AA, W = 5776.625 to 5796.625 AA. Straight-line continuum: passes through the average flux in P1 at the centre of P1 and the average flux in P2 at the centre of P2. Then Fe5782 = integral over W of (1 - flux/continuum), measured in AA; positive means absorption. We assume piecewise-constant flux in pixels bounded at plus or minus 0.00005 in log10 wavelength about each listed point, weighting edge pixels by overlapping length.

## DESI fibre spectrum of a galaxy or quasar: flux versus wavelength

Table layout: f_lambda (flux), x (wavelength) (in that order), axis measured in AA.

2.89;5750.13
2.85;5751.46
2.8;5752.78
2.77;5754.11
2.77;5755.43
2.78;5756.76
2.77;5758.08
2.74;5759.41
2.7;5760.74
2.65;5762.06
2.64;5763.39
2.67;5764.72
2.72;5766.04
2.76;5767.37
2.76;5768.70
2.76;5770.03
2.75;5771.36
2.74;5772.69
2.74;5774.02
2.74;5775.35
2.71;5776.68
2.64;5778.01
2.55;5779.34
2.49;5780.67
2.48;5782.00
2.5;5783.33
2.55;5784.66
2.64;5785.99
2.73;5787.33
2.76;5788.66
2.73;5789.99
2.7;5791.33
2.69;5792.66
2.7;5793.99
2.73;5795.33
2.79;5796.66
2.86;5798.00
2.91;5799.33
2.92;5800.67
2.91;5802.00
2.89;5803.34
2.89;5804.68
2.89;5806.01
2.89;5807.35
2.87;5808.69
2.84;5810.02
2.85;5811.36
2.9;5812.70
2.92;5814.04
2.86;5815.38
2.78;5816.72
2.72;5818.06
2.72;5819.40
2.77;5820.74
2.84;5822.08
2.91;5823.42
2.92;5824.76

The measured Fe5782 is 1.2 AA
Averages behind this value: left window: 2.75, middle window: 2.64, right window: 2.89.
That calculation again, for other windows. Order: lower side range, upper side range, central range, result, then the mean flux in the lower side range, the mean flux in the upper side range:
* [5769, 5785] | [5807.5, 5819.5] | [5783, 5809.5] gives -0.35 AA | 2.64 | 2.84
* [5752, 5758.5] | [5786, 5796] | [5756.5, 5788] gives 0.87 AA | 2.78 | 2.71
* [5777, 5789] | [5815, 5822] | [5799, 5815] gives -1.03 AA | 2.59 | 2.77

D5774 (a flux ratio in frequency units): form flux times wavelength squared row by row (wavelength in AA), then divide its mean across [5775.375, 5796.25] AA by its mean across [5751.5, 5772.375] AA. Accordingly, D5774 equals 0.97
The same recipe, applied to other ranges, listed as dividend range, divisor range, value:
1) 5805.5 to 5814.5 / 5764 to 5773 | 1.07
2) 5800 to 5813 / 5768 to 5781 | 1.08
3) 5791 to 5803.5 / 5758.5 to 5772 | 1.05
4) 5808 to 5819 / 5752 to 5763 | 1.05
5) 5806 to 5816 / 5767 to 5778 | 1.06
